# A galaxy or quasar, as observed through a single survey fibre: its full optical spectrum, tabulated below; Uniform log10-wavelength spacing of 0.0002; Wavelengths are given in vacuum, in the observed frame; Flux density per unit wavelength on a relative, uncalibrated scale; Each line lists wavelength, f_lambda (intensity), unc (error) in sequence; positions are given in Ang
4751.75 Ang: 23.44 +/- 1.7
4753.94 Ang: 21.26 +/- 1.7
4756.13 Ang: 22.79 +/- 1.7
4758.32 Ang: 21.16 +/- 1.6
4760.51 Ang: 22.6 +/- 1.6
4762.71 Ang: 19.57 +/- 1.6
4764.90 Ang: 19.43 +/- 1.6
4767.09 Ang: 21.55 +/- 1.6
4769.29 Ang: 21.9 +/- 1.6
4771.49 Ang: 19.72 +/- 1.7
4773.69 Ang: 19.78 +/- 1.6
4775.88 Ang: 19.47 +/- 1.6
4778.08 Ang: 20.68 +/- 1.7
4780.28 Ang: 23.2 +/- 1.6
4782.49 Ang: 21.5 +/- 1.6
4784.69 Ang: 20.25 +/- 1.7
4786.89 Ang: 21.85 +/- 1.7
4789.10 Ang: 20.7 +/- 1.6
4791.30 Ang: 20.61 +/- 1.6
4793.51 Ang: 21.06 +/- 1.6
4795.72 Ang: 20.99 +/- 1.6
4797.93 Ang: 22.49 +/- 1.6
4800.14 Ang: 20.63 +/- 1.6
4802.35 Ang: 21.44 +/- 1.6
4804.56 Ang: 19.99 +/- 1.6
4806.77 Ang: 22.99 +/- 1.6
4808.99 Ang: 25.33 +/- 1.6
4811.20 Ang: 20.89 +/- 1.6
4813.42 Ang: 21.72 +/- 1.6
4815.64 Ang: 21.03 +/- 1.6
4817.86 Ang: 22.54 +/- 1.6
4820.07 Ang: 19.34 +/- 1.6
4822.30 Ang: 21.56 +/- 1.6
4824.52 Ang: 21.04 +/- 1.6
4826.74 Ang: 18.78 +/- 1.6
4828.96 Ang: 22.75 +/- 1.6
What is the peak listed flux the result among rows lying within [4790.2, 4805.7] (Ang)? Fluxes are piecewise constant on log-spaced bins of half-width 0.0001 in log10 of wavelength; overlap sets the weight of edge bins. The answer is 22.49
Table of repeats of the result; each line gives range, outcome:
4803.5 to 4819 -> 25.33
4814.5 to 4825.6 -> 22.54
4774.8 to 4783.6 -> 23.2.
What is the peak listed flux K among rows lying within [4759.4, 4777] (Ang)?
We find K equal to 22.6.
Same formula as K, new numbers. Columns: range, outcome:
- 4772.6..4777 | 19.78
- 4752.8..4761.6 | 22.79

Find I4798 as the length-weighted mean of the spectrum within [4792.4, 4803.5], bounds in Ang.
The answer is 21.3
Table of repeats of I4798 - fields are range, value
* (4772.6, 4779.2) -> 20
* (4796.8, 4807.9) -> 21.5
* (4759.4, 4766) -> 20.5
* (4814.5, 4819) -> 21.8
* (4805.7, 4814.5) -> 22.7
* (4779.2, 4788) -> 21.7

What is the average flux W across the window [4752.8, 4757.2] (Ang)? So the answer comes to 22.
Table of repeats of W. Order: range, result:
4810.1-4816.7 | 21.2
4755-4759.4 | 22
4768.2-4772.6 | 20.8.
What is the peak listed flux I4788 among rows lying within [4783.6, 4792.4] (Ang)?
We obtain 21.85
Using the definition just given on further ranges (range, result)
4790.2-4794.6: 21.06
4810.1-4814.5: 21.72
